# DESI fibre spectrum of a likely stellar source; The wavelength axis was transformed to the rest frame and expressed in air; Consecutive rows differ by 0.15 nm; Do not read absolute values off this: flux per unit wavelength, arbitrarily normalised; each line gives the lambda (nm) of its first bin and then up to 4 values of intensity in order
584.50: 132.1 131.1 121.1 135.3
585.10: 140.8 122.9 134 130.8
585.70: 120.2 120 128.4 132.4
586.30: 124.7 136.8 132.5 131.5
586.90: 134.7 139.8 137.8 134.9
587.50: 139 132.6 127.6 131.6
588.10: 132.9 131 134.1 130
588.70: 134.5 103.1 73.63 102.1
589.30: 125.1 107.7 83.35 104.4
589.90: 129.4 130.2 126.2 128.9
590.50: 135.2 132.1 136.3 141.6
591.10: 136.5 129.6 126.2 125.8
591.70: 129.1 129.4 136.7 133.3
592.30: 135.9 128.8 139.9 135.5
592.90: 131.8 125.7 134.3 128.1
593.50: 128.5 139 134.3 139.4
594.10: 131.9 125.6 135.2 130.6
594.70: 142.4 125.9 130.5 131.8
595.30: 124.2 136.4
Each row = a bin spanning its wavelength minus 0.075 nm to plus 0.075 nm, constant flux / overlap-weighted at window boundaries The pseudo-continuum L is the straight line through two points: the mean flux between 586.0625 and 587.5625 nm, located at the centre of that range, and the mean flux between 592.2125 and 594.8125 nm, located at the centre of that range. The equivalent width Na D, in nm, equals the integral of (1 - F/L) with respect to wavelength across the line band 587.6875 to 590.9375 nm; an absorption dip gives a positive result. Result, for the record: 0.30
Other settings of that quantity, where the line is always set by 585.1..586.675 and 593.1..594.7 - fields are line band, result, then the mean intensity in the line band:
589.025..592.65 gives 0.163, 126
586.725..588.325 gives -0.053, 134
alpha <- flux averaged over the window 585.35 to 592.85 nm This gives 128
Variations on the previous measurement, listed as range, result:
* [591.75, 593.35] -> 133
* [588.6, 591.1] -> 119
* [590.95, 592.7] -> 132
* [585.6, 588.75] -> 132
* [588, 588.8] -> 132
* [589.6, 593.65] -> 130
